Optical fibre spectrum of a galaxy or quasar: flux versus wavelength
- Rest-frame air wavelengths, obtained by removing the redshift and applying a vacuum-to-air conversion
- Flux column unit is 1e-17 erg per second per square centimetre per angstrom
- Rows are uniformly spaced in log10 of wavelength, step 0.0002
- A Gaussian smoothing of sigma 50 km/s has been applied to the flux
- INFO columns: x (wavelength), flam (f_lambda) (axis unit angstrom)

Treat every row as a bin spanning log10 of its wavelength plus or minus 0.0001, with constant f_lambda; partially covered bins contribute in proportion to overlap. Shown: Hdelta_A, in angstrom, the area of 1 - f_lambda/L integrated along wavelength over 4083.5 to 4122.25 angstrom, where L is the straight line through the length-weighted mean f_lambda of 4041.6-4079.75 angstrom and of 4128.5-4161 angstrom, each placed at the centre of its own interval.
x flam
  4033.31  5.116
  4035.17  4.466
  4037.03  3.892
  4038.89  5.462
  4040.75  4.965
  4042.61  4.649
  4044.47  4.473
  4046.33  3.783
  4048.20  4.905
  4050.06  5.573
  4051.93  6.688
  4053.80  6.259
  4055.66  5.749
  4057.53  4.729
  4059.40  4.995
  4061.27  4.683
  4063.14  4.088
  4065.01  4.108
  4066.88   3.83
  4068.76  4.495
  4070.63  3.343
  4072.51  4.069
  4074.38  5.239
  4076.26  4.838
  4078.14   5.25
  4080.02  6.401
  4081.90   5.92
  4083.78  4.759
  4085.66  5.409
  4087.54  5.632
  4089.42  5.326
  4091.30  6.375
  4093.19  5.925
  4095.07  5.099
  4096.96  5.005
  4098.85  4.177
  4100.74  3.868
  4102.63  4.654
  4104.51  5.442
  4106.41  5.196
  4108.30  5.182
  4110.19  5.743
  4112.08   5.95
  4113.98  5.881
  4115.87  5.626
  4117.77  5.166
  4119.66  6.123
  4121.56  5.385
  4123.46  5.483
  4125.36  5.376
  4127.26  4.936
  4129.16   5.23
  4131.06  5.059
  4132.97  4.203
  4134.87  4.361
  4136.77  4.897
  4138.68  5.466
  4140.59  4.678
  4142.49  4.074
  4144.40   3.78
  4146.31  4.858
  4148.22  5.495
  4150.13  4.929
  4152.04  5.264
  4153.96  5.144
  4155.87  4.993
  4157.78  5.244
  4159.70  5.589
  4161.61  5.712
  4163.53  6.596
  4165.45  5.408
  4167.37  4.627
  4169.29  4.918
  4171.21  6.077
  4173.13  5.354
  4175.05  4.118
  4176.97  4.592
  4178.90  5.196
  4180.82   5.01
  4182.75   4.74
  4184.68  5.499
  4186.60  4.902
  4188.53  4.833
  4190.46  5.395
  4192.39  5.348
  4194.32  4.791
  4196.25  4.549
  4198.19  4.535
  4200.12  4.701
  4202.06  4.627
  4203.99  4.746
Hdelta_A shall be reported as -3.8 angstrom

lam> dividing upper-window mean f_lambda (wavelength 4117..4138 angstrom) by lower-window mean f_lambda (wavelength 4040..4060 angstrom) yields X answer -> 0.99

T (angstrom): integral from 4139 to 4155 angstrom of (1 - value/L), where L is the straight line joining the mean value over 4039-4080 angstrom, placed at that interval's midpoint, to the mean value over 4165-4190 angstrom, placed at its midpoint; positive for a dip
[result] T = 0.5 angstrom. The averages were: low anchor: 4.84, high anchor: 5.02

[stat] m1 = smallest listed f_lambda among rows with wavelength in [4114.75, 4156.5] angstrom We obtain 3.78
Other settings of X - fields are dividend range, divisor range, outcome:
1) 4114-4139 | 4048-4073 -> 1.08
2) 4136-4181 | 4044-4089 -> 1.02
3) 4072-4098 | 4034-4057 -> 1.06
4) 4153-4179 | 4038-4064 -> 1.04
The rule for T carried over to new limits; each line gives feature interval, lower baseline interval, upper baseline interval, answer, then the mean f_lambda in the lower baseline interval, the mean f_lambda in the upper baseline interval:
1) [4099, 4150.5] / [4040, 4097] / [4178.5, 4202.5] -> -0.7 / 5.05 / 4.93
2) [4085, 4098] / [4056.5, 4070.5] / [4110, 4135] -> -1.9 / 4.36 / 5.34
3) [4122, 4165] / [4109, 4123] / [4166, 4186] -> 2.4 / 5.68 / 5.02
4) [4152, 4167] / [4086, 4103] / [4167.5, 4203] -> -1.4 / 5.14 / 4.95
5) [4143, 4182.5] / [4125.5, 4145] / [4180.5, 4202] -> -2.6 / 4.71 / 4.92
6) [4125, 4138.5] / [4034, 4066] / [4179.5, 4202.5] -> 0.1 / 4.91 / 4.92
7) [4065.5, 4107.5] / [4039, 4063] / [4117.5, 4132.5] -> 1.6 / 5.1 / 5.32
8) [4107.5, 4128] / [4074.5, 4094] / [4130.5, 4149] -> -2.1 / 5.57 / 4.67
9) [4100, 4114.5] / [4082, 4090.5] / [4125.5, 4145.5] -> -0.5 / 5.37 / 4.7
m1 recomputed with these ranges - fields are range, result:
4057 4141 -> 3.343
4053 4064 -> 4.088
